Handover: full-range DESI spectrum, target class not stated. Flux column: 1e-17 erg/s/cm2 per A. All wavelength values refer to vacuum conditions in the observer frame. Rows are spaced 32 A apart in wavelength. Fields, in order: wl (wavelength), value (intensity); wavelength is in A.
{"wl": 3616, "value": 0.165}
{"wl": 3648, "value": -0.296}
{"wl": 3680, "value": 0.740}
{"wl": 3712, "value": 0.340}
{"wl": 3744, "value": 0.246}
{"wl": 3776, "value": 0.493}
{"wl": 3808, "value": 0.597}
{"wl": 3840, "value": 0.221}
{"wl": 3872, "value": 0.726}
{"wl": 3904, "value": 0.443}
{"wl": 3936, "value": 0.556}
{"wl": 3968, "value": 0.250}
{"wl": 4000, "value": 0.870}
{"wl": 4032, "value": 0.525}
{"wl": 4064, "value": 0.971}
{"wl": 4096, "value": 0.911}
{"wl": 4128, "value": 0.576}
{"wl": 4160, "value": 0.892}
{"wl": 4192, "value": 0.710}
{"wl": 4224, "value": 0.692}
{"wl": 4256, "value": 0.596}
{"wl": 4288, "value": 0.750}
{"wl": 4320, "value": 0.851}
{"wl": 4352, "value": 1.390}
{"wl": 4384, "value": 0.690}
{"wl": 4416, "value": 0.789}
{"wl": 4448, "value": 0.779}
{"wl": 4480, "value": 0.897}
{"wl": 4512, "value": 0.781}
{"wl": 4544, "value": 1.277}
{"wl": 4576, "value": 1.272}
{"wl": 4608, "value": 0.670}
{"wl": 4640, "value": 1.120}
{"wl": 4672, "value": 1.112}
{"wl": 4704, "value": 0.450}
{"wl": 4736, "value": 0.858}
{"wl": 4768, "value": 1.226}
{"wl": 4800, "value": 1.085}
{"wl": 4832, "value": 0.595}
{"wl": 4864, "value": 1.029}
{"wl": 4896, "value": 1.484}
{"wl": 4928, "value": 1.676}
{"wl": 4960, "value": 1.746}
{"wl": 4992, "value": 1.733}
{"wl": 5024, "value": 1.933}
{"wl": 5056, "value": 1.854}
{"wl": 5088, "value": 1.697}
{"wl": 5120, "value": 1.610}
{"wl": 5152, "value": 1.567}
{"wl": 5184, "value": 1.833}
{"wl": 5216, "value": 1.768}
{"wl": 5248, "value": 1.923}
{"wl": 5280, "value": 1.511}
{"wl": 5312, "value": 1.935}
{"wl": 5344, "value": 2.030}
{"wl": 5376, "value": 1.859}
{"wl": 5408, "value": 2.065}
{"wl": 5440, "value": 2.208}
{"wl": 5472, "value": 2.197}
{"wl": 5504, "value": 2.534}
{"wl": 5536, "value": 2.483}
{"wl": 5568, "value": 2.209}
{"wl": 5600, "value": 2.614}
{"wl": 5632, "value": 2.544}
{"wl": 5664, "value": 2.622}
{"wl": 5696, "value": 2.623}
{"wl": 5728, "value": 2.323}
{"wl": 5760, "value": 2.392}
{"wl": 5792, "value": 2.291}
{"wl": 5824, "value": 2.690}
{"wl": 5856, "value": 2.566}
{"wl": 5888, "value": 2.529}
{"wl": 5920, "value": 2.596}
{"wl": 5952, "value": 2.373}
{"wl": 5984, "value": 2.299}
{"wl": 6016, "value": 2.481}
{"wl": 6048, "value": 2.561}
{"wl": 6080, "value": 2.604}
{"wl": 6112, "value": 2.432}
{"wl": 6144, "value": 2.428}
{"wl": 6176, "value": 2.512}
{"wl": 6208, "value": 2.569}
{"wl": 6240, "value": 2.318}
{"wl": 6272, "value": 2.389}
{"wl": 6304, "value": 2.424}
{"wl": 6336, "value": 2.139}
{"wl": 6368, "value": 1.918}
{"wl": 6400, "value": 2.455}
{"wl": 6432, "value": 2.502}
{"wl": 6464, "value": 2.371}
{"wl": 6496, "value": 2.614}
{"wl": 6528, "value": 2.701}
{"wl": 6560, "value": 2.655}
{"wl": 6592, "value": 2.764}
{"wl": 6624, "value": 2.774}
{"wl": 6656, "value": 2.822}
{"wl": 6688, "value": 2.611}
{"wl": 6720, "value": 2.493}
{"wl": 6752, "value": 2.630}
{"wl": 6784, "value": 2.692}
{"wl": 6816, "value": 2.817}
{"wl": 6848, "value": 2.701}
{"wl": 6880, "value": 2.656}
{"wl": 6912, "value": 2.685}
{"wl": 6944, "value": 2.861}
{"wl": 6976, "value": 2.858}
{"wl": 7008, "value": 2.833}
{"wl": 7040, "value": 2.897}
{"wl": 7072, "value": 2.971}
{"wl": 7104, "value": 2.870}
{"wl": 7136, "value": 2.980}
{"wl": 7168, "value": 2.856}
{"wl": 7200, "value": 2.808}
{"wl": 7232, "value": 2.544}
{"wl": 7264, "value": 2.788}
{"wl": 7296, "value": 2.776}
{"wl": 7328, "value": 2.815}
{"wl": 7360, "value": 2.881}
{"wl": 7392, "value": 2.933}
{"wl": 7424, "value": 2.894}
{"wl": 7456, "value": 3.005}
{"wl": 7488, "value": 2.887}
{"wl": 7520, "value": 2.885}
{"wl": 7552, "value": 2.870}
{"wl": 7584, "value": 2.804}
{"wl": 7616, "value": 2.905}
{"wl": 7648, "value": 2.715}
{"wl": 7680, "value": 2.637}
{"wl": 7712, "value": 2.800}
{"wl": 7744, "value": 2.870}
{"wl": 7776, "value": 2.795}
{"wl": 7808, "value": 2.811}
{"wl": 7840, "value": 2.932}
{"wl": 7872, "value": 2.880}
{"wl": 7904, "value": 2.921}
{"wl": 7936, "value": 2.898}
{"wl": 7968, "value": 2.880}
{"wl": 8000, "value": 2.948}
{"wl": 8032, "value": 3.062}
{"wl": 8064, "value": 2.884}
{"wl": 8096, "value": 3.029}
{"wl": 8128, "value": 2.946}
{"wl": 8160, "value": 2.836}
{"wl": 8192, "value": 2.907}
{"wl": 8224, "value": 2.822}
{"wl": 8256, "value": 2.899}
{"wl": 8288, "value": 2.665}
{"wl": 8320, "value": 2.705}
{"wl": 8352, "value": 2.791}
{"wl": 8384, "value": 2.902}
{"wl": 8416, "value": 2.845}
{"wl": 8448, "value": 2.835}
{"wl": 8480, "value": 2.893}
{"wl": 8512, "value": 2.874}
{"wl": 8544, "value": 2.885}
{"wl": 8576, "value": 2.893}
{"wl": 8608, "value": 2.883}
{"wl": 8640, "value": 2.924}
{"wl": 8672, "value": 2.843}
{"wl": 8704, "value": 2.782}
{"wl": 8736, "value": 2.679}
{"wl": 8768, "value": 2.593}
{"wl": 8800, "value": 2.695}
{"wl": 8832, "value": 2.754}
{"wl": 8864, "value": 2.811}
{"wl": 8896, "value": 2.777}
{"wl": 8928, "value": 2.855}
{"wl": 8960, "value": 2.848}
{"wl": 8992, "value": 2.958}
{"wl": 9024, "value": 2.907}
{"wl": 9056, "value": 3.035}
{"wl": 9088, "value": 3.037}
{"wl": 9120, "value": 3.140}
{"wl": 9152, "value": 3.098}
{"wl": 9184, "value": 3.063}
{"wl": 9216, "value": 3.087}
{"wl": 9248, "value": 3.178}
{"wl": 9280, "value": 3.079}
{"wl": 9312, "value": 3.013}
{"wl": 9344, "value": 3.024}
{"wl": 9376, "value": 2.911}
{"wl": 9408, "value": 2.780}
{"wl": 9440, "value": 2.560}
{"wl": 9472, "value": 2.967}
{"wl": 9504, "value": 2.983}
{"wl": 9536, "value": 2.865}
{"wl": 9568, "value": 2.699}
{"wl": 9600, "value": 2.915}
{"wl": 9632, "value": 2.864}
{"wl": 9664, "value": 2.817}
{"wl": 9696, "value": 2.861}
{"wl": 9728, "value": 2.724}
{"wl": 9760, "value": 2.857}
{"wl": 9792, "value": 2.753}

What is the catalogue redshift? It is 0.23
